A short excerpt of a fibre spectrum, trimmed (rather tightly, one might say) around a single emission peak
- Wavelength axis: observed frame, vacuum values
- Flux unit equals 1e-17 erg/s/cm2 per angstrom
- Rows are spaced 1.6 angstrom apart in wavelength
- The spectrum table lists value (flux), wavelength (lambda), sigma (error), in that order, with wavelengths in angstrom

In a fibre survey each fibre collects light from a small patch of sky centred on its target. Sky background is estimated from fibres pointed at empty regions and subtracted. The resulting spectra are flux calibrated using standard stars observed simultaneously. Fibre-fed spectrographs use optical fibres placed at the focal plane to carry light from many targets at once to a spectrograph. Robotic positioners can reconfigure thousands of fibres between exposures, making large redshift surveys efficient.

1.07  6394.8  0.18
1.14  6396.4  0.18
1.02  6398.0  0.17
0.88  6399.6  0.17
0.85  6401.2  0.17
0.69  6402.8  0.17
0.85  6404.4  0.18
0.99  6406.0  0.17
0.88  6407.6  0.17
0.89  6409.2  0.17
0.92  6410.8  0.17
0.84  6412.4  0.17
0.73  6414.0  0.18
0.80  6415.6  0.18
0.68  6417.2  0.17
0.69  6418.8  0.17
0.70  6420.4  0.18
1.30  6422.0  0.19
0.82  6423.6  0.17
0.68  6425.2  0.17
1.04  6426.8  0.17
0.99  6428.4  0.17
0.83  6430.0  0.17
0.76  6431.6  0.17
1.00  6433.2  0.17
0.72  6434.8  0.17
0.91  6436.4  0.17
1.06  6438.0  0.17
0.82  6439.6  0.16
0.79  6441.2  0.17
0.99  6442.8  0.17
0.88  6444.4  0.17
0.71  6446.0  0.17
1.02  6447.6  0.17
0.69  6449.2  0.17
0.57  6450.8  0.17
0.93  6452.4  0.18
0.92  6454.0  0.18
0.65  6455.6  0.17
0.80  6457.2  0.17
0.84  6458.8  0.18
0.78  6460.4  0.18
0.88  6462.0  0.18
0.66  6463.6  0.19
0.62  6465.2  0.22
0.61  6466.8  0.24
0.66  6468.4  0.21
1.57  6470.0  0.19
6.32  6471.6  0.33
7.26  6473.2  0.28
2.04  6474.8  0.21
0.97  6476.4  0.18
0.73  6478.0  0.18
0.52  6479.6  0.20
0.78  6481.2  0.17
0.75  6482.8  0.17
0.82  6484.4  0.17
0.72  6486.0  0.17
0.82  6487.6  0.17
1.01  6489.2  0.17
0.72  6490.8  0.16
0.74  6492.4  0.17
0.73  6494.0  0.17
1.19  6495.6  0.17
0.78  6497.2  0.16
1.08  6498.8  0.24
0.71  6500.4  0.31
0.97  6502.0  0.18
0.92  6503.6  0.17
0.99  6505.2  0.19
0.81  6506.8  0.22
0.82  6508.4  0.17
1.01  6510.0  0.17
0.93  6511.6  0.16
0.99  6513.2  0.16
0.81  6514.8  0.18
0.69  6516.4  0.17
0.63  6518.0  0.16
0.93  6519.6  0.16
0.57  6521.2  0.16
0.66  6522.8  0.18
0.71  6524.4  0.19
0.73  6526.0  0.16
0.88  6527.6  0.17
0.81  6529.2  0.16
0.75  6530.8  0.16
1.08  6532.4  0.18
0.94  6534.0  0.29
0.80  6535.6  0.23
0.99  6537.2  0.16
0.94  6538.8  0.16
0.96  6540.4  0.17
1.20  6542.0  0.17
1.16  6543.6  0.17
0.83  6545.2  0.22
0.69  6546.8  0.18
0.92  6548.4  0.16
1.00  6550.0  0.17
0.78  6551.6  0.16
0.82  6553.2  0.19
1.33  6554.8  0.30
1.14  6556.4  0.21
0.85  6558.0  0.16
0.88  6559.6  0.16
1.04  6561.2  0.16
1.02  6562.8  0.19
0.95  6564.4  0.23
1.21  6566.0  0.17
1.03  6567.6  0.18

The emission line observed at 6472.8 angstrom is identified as Hbeta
